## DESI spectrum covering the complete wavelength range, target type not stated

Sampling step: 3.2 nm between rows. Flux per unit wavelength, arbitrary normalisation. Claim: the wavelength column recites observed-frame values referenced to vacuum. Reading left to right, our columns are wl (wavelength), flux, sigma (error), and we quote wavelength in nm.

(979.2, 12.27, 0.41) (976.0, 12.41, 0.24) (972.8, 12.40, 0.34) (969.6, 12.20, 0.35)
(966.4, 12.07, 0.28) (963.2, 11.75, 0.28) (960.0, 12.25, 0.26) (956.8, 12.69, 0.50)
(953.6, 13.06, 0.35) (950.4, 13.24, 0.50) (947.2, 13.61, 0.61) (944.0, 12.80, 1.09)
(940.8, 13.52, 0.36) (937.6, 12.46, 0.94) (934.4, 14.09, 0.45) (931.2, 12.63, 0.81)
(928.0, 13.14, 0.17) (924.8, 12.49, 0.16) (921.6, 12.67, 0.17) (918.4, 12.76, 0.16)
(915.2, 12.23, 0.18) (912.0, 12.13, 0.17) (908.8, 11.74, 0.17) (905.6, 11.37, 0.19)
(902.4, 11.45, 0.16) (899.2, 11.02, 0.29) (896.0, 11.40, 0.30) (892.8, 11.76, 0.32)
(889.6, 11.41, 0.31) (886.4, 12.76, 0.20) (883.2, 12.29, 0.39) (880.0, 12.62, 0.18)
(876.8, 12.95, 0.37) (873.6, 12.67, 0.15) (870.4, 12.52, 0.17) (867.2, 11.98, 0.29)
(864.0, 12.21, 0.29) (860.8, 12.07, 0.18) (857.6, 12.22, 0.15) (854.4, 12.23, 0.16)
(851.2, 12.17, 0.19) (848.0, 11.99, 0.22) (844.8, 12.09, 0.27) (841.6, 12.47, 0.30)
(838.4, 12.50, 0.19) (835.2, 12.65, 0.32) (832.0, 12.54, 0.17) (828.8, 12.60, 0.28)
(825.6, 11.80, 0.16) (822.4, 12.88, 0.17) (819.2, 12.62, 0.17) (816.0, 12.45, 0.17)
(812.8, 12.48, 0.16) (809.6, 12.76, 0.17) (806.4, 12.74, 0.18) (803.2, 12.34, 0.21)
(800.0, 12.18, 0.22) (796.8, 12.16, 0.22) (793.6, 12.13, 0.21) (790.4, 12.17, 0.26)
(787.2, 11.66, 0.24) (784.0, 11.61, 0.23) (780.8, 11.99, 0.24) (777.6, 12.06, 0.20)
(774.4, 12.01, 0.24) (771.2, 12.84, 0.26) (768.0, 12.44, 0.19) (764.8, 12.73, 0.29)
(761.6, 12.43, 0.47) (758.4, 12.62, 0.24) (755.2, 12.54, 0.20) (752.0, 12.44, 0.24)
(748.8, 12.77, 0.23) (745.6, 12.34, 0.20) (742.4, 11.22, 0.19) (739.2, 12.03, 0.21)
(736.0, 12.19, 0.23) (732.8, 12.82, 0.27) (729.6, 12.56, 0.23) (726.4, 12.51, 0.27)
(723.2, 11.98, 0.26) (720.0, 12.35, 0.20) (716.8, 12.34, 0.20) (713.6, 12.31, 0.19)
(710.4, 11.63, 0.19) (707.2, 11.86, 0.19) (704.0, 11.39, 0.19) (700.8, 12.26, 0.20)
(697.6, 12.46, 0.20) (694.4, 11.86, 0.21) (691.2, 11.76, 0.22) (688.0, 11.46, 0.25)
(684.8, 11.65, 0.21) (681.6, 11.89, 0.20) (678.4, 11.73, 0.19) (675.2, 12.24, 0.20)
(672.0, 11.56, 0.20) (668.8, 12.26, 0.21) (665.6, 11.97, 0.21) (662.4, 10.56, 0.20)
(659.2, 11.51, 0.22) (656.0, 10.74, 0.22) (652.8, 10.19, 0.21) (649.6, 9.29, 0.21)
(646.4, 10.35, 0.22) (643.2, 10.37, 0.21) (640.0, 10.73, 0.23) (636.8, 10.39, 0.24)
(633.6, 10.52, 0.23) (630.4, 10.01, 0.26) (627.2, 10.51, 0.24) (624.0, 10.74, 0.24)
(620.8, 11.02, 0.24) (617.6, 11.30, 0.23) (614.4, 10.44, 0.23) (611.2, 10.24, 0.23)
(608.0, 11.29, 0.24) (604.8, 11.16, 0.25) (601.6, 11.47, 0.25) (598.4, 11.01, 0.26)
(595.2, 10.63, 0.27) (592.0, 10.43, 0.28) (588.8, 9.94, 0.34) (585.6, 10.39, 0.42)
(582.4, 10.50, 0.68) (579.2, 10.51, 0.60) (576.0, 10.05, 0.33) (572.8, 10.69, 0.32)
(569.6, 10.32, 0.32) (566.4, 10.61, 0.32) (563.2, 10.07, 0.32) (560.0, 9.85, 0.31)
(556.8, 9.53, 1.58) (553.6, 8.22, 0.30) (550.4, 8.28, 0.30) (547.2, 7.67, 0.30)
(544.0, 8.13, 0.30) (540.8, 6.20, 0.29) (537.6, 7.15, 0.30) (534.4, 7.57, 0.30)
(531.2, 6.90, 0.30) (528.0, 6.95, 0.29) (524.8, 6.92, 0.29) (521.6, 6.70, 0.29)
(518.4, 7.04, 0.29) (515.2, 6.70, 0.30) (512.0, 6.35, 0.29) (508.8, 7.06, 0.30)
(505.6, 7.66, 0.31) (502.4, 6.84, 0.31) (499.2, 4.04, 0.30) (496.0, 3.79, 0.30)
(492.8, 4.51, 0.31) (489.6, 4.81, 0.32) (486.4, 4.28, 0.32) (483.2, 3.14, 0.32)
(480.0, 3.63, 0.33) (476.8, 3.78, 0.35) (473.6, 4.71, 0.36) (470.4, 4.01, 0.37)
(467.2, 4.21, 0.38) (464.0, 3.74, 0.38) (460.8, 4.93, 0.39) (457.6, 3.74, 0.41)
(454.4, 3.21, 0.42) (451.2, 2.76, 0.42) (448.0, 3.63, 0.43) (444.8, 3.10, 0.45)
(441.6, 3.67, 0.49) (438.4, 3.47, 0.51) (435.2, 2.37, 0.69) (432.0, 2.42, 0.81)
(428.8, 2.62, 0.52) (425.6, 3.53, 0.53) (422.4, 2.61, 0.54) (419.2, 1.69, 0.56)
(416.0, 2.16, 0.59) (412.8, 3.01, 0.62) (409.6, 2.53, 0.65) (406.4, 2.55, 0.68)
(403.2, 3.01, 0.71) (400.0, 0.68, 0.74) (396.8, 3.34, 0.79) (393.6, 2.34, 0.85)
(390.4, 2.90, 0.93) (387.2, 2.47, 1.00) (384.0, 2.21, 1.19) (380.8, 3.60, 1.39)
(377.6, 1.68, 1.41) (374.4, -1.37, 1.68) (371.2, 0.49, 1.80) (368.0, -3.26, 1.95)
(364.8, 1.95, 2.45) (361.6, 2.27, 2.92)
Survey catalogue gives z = 0.26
